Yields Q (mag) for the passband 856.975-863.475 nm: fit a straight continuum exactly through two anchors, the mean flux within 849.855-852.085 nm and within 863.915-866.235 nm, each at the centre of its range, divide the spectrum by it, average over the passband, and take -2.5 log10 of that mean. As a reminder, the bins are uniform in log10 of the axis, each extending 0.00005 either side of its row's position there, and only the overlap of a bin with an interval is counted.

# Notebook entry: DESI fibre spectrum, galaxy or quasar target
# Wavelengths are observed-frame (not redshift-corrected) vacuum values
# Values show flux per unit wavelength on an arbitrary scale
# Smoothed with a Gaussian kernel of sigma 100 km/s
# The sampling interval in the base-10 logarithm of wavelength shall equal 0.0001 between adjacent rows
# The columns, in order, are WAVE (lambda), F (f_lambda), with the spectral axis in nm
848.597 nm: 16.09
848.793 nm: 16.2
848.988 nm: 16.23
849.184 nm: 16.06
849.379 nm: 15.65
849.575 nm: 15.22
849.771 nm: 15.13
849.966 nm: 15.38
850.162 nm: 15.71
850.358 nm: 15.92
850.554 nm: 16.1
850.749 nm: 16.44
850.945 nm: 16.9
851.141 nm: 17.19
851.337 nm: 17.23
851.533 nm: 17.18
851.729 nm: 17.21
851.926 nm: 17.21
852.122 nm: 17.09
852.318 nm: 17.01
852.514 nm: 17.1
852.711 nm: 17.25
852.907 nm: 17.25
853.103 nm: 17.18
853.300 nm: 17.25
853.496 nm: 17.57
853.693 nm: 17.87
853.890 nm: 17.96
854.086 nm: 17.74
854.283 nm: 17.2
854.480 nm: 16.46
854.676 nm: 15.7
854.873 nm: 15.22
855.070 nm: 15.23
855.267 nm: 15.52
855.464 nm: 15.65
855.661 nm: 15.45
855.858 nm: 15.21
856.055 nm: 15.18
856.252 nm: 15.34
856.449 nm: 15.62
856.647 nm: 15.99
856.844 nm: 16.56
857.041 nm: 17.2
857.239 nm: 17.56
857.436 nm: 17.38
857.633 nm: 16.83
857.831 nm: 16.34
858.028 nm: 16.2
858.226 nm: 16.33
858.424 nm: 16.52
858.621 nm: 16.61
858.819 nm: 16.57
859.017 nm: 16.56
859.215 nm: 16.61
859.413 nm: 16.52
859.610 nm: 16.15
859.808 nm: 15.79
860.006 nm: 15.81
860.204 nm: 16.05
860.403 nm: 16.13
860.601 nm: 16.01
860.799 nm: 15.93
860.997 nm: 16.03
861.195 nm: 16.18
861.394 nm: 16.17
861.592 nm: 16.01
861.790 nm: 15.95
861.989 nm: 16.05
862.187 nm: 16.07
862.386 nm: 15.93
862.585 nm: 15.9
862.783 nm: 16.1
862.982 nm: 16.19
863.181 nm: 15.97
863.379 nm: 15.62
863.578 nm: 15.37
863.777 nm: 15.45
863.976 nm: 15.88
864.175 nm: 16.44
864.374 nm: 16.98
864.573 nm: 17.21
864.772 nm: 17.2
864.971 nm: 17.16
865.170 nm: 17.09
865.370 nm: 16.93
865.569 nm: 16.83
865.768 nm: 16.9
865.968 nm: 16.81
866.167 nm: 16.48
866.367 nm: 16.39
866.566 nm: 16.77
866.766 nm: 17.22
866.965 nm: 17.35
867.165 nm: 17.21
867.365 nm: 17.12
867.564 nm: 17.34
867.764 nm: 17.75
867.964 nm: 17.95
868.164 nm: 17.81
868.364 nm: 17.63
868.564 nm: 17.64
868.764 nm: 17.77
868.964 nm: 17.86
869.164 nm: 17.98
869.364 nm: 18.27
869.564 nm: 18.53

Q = 0.03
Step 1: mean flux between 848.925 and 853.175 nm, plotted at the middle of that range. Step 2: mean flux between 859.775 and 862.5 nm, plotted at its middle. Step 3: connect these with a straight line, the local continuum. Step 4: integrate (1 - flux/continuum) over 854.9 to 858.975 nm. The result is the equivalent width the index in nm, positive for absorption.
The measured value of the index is 0.02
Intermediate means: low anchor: 16.5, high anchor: 16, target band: 16.2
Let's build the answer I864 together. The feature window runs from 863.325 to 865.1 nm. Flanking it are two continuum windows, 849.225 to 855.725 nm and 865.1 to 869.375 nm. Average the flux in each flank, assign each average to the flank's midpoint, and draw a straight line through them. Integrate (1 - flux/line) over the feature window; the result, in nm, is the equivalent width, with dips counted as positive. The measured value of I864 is 0.08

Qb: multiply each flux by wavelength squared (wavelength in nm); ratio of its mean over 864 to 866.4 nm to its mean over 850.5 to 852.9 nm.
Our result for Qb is 1.02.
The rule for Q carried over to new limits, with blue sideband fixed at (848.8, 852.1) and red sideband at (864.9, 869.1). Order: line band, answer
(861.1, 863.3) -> 0.06 mag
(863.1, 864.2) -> 0.09 mag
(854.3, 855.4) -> 0.05 mag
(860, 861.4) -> 0.06 mag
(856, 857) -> 0.05 mag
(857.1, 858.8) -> 0.00 mag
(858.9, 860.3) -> 0.04 mag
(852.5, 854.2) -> -0.06 mag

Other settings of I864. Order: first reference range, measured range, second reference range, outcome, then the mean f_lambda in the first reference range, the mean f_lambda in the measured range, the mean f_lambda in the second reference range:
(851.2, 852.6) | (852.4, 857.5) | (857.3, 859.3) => 0.11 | 17.1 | 16.5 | 16.6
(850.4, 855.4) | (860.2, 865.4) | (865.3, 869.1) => 0.28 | 16.9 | 16.2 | 17.3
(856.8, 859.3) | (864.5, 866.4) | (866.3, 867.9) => 0.02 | 16.7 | 16.9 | 17.2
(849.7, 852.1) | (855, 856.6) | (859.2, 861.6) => 0.09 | 16.5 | 15.4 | 16.1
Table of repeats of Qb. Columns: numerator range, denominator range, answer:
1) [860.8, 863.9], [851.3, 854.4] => 0.94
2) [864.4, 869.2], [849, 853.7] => 1.07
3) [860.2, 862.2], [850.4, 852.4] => 0.97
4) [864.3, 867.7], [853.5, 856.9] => 1.08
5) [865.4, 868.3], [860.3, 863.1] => 1.08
